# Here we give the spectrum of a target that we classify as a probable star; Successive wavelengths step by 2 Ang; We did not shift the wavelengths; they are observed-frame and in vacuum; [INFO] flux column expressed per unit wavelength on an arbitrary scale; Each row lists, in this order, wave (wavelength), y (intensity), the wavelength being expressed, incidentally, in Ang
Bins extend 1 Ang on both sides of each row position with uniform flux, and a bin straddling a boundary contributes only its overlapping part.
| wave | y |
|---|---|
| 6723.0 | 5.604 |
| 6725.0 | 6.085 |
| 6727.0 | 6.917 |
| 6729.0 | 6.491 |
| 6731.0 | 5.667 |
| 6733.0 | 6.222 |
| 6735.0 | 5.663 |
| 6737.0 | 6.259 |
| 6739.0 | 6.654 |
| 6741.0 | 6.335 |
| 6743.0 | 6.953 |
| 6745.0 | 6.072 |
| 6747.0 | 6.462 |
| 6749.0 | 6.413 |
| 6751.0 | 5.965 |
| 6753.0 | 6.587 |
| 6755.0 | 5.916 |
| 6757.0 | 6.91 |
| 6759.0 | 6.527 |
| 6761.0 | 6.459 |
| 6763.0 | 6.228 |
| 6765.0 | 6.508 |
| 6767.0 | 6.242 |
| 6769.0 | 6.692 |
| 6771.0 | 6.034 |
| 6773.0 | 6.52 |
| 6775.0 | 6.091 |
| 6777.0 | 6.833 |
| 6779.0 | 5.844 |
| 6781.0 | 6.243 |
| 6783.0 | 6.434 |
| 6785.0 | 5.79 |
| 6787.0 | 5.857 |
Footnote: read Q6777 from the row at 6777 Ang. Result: 6.833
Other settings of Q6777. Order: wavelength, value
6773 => 6.52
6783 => 6.434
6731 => 5.667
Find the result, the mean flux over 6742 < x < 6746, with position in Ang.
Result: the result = 6.51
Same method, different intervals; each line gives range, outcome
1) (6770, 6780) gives 6.26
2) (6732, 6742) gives 6.23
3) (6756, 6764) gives 6.53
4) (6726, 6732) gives 6.36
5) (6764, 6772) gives 6.37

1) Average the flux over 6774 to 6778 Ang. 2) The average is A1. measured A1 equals 6.46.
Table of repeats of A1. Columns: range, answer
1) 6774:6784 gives 6.29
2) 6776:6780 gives 6.34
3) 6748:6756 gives 6.22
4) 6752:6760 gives 6.49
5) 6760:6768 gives 6.36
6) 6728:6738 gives 6.06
